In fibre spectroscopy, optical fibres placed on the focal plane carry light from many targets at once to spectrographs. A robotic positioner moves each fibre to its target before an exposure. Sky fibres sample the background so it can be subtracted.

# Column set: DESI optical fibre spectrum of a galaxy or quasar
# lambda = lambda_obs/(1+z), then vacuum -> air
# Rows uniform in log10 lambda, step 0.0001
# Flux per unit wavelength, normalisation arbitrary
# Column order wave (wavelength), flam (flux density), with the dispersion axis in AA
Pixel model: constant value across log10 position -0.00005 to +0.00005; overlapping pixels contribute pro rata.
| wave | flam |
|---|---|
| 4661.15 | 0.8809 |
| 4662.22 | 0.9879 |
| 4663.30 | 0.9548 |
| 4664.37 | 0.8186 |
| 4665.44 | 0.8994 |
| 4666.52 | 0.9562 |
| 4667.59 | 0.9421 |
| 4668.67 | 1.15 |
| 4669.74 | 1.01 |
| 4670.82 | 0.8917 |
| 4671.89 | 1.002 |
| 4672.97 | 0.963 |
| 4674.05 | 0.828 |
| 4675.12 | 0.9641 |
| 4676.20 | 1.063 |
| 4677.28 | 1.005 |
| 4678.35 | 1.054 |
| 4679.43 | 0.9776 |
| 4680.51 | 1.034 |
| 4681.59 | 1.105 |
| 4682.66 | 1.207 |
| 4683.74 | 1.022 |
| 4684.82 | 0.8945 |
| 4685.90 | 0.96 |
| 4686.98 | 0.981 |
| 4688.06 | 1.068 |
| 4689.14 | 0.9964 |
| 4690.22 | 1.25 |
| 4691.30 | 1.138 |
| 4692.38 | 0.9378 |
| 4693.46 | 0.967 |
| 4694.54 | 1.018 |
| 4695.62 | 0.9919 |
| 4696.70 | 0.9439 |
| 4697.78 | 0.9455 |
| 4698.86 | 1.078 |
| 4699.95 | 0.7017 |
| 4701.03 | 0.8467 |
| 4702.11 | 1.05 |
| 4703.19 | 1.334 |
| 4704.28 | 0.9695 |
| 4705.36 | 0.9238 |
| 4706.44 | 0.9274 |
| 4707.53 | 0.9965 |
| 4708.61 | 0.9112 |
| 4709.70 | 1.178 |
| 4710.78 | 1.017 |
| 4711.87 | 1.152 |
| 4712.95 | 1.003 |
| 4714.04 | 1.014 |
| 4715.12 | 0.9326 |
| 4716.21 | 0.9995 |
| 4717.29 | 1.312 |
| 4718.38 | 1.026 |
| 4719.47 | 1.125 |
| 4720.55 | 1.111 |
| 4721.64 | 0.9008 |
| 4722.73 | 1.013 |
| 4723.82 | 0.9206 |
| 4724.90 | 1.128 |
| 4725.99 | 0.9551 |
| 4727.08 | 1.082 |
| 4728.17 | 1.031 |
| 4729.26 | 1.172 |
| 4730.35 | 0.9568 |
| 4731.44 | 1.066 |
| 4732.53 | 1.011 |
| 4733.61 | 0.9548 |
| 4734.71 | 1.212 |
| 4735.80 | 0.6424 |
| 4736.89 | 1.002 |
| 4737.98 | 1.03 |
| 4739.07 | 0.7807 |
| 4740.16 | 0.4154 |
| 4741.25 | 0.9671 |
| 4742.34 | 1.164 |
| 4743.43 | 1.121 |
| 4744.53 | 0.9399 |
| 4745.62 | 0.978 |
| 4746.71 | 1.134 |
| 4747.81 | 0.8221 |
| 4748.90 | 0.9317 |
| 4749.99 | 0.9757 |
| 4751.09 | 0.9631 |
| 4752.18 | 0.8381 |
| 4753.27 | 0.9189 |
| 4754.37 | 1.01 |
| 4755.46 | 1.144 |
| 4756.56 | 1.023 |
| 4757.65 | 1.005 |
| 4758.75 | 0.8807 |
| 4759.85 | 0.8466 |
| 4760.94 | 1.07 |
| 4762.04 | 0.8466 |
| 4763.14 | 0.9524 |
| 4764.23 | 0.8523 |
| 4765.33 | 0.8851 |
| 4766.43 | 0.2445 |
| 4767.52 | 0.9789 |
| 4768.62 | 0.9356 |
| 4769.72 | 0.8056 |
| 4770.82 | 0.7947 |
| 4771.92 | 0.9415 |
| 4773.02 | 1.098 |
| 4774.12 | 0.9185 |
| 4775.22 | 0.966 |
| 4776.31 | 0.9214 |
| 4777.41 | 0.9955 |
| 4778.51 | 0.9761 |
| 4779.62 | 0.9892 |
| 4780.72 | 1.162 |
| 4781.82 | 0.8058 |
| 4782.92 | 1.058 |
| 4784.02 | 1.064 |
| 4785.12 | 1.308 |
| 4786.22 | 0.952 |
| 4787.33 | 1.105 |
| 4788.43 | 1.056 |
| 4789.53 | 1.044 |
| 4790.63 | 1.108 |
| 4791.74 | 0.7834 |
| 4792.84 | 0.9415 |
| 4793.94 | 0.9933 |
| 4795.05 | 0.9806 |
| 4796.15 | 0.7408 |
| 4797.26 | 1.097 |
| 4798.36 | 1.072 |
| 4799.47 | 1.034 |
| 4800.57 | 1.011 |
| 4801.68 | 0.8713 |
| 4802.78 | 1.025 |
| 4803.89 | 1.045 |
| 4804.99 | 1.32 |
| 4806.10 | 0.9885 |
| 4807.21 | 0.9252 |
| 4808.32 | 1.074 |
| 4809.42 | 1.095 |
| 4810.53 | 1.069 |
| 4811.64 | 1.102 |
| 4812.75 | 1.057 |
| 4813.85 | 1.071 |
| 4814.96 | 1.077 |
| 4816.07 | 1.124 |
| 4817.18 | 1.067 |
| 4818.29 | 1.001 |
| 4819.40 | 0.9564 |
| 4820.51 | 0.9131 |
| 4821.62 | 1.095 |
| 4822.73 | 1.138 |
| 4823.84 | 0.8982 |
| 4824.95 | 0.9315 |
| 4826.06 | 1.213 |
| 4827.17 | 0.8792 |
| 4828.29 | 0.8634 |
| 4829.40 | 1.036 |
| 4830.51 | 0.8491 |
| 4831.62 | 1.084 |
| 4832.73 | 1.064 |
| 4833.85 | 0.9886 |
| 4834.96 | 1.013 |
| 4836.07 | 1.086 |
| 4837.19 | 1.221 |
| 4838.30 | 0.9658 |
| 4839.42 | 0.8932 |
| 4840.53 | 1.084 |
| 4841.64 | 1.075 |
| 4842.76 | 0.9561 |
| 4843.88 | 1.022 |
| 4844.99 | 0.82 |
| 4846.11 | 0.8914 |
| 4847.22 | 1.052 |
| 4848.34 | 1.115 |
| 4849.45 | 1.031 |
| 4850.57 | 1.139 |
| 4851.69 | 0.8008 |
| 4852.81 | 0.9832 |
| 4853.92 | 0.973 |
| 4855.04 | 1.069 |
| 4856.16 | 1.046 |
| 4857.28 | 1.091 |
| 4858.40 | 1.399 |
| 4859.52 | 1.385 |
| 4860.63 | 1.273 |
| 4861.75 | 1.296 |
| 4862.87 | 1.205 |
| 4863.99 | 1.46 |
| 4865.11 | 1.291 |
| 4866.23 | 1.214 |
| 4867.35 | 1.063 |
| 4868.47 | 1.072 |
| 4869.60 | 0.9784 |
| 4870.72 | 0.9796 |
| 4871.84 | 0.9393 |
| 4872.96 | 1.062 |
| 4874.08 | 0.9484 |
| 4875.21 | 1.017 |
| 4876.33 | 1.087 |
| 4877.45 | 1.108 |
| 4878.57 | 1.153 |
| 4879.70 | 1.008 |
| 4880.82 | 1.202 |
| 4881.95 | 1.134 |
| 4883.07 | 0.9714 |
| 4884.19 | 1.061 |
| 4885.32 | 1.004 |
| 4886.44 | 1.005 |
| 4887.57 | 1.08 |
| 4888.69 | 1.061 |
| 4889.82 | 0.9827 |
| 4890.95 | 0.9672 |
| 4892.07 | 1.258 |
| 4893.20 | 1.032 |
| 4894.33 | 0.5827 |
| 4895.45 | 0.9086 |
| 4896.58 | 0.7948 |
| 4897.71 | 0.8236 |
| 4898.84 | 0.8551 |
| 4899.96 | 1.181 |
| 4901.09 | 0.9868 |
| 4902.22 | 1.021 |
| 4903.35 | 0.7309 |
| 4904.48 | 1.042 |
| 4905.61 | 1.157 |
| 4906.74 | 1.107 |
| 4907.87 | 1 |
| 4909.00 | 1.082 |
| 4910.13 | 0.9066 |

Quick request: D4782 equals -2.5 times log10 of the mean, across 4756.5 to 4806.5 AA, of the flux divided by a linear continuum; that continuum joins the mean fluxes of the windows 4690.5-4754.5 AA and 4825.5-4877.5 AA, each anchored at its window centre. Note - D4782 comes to 0.07 mag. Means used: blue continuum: 0.994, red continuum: 1.07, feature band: 0.967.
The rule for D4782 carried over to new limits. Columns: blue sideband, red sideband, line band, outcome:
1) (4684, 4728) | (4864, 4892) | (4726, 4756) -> 0.06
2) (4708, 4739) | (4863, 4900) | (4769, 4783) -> 0.09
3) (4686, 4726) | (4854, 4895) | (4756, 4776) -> 0.17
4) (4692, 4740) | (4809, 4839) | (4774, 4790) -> -0.01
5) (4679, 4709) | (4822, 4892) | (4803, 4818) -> -0.03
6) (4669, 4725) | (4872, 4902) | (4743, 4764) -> 0.05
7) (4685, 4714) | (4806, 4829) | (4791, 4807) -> 0.03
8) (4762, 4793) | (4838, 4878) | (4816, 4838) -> 0.01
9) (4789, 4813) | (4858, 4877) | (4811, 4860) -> 0.06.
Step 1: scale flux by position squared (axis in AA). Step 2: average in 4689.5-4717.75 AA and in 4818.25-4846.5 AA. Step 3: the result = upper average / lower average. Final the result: 1.03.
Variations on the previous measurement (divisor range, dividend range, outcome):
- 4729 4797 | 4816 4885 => 1.15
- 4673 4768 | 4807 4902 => 1.12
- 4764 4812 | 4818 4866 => 1.11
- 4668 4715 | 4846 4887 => 1.17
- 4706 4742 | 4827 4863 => 1.11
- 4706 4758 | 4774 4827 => 1.06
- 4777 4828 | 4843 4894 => 1.08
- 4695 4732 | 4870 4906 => 1.06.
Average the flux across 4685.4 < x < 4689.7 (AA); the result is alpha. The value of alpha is 1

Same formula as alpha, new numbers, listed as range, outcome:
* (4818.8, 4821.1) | 0.938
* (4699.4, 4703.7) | 0.981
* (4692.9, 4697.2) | 0.981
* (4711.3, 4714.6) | 1.06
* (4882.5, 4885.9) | 1.02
